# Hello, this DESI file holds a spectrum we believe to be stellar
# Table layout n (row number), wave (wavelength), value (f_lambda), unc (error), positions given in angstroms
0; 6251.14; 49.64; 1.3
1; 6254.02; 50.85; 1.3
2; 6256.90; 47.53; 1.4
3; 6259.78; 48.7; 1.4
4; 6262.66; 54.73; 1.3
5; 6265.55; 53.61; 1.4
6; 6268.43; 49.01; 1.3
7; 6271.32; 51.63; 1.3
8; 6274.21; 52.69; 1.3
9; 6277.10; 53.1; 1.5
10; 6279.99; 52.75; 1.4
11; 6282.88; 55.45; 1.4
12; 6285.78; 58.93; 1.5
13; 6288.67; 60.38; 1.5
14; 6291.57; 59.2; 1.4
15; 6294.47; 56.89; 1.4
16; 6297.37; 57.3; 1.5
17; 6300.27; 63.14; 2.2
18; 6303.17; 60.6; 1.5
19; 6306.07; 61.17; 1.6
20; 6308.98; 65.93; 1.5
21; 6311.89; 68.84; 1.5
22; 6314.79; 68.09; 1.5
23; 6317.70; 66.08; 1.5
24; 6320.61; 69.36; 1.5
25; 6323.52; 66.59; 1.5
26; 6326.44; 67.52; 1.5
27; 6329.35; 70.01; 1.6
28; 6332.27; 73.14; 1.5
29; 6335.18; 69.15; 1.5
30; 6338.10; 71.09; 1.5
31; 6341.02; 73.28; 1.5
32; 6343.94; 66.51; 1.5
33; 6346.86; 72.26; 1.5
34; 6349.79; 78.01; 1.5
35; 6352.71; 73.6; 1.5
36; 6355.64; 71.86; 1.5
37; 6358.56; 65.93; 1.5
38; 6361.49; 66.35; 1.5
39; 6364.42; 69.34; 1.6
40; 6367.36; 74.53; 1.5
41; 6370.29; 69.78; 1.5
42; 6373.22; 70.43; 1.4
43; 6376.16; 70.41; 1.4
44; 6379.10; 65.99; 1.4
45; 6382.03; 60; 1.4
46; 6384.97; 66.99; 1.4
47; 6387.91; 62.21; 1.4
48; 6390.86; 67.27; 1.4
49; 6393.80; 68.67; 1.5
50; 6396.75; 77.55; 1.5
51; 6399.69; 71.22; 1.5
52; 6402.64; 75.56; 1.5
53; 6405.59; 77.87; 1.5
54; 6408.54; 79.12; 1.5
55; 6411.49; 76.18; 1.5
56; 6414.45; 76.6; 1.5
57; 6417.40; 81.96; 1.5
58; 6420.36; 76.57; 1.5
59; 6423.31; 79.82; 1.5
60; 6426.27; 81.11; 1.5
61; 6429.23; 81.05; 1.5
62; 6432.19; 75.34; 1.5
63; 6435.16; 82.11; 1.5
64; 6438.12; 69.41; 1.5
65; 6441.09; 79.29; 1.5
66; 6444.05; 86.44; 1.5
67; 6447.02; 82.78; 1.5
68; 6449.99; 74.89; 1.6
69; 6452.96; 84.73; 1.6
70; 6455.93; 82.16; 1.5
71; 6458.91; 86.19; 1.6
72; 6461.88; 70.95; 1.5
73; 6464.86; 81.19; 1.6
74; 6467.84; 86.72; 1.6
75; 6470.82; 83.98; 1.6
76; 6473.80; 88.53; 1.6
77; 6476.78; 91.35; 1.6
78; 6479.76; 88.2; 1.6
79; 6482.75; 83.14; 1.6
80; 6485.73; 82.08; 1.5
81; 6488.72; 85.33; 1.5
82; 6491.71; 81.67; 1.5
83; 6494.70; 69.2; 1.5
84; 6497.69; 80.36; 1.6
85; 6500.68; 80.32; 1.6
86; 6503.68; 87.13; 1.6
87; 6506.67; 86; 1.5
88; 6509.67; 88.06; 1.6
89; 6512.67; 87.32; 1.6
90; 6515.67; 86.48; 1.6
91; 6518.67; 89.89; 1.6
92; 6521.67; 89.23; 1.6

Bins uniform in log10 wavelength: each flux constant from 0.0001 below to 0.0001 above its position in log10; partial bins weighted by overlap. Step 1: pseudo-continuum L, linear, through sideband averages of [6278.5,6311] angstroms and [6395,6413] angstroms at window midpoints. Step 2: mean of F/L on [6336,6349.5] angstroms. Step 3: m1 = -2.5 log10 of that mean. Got -0.072 mag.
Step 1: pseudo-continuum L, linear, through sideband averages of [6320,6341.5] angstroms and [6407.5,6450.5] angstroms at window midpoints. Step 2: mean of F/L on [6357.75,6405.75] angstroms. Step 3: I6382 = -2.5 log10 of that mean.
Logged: 0.08 mag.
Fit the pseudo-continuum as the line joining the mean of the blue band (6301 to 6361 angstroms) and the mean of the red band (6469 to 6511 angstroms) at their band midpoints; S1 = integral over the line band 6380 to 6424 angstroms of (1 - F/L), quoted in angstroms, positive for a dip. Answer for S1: 1.6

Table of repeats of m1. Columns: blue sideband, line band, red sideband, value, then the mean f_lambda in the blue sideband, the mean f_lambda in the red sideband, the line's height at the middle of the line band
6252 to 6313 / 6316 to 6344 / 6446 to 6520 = -0.11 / 56.2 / 83.5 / 62.7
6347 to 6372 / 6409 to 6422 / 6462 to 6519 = -0.02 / 71.2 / 84.1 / 76.7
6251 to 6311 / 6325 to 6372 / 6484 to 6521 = -0.11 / 55.7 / 83.8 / 64.2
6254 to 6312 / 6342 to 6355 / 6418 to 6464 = -0.10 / 56.2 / 79.6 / 65.9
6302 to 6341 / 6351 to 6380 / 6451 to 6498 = 0.03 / 67.8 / 82.8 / 72.1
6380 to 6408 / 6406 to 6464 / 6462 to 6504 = -0.05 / 70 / 83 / 76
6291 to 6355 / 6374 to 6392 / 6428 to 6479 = 0.13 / 67.4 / 81.7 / 73.9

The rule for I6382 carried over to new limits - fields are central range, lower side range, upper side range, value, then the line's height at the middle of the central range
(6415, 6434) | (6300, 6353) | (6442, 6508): -0.02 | 78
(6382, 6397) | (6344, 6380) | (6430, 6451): 0.10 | 73.5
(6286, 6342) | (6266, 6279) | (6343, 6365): -0.07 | 61.4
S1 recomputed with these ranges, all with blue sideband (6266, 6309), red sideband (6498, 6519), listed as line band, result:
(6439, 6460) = -1.0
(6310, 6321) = -1.3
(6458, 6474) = -0.4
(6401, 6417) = -1.0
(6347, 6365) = -1.4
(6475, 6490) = -0.7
